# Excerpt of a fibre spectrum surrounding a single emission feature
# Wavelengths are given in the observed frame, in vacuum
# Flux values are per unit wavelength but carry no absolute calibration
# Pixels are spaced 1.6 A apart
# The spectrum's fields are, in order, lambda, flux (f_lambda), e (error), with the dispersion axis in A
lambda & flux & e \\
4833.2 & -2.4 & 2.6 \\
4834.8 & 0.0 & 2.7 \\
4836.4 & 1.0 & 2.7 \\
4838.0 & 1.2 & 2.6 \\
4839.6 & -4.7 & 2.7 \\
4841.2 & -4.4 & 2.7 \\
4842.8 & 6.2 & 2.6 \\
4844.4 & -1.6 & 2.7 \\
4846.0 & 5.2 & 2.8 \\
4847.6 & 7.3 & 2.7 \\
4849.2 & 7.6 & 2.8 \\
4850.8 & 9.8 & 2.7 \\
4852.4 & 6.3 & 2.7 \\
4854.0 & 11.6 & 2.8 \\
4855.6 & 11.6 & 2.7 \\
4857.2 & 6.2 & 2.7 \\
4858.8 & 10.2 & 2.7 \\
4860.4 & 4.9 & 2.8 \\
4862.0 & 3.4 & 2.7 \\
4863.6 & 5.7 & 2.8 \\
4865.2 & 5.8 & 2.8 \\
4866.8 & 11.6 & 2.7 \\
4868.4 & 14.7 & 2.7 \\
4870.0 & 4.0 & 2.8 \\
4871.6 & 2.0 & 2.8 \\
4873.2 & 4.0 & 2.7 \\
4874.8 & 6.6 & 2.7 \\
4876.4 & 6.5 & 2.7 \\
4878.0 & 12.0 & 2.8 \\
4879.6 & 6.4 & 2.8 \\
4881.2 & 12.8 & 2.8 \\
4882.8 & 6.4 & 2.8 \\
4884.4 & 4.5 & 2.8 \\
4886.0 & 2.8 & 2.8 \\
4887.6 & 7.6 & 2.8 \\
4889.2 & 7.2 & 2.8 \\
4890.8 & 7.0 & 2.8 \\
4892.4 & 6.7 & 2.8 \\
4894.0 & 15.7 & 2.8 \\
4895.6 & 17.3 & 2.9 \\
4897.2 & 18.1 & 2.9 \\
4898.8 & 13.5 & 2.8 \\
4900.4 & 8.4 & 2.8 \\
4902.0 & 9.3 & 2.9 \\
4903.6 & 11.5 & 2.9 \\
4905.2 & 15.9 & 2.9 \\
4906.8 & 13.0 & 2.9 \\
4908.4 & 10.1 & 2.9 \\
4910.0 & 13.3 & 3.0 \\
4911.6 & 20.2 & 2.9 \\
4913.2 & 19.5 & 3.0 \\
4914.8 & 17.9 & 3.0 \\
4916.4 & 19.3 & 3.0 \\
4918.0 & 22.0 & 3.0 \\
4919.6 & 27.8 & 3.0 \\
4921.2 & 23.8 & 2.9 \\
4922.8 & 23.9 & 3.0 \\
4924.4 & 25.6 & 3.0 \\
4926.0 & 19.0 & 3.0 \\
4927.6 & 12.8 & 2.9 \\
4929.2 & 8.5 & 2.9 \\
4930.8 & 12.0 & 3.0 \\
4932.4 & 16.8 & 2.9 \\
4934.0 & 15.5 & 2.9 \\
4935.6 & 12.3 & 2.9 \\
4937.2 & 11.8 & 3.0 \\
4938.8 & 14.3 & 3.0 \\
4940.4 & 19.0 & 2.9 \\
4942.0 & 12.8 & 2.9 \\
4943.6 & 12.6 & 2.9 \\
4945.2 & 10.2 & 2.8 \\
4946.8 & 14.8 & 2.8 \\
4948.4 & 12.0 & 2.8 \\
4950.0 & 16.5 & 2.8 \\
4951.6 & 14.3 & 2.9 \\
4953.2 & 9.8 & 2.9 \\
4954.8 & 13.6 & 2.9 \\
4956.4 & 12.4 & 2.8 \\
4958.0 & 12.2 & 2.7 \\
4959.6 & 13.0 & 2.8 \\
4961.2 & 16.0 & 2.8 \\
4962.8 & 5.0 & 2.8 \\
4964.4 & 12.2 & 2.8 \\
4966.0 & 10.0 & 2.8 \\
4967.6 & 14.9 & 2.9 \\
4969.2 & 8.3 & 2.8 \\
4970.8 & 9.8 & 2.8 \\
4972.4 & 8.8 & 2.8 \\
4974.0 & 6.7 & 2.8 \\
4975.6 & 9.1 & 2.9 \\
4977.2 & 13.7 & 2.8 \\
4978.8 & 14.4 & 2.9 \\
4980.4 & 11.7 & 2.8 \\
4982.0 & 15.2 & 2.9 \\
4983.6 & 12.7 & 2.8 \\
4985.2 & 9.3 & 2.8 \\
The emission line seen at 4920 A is Ly-alpha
